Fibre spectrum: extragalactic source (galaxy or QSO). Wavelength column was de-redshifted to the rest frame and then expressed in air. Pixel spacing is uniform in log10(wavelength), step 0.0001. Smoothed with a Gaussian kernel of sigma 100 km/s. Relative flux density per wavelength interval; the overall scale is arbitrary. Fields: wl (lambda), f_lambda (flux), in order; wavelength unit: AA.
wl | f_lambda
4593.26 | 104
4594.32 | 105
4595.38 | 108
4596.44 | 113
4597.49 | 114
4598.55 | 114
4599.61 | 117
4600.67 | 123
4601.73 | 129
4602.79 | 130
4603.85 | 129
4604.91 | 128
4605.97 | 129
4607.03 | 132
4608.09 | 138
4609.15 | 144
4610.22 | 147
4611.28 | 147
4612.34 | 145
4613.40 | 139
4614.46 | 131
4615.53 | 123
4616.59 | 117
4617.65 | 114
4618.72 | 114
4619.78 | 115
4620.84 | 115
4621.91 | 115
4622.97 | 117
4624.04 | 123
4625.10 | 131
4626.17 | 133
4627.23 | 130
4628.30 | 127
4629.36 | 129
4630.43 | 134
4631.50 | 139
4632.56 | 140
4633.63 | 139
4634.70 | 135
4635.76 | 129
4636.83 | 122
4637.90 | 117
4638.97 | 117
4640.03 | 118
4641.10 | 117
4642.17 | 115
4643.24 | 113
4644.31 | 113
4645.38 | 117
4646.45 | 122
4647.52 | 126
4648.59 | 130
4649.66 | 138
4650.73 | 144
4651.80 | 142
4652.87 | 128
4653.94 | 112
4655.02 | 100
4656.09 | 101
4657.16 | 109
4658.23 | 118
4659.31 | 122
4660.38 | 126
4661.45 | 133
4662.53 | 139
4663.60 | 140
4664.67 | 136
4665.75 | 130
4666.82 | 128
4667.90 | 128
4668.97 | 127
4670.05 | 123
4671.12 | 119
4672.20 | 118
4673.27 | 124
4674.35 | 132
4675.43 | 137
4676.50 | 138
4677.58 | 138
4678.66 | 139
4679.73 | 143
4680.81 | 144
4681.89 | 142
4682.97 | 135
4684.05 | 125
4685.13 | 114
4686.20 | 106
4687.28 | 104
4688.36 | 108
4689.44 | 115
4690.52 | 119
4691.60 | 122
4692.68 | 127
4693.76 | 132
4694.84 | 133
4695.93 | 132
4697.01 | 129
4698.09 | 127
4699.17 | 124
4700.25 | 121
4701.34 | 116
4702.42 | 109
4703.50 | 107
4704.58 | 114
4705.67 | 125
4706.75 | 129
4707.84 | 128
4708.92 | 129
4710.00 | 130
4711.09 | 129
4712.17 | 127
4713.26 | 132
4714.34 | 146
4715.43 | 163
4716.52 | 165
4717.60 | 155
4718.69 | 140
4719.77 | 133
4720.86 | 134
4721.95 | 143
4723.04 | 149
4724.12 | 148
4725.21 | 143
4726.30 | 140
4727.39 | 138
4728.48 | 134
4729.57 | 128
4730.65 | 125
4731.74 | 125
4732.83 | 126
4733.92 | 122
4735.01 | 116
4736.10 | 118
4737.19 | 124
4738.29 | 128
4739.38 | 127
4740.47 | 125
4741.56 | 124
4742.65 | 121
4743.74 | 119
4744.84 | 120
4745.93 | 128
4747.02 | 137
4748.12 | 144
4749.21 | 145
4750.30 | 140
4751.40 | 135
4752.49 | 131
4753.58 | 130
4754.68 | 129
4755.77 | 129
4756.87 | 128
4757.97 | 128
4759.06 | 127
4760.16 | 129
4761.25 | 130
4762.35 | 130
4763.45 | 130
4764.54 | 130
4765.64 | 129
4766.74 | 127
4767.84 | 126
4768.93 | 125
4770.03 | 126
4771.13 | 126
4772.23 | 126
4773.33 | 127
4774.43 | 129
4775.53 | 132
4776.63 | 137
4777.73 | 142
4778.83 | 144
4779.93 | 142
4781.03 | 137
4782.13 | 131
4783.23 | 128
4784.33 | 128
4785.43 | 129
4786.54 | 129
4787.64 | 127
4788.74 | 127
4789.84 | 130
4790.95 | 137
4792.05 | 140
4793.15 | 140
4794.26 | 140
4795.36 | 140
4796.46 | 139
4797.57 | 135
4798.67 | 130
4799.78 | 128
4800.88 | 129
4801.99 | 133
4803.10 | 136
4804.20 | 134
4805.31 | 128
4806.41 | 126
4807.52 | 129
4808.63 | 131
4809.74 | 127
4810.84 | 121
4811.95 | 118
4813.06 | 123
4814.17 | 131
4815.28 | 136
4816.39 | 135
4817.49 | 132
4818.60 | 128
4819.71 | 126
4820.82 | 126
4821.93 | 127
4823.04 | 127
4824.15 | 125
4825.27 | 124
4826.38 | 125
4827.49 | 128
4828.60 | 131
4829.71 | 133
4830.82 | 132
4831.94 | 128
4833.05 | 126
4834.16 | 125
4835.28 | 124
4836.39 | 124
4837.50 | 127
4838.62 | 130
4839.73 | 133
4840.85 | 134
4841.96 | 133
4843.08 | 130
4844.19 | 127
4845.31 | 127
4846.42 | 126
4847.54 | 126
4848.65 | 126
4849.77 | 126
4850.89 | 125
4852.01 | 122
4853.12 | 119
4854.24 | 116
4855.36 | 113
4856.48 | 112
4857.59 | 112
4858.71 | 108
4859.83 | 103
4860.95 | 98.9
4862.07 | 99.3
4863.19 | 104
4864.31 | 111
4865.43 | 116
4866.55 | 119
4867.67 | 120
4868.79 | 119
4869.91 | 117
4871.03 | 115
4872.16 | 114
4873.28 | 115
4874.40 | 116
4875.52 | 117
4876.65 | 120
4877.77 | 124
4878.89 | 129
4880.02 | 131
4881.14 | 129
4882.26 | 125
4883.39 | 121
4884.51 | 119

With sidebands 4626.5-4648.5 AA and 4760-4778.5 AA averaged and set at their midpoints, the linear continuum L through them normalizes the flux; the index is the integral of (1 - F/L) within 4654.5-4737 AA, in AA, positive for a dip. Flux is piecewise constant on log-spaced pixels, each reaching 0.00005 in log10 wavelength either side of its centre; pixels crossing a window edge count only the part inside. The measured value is -0.9 AA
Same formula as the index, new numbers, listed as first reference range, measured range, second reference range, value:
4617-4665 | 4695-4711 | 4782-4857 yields 0.3 AA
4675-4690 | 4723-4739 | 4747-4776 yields -0.1 AA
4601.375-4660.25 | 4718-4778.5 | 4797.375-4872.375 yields -2.9 AA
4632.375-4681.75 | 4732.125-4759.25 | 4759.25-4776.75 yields 0.0 AA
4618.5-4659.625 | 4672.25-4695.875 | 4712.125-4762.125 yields 0.1 AA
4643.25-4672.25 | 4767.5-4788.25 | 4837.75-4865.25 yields -1.7 AA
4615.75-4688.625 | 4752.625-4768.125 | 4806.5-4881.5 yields -0.6 AA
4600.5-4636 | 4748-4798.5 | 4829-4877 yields -3.6 AA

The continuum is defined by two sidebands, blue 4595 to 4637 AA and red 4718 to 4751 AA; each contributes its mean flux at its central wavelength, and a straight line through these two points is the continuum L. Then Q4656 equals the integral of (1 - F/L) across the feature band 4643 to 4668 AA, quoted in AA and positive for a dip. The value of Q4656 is 0.8 AA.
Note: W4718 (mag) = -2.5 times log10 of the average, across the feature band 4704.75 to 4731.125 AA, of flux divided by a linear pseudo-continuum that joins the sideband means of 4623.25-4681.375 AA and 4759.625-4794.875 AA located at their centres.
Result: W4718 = -0.067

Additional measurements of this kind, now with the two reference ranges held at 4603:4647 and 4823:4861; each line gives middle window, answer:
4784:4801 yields -0.073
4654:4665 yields 0.041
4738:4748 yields -0.008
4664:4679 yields -0.030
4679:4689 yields 0.010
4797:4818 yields -0.045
